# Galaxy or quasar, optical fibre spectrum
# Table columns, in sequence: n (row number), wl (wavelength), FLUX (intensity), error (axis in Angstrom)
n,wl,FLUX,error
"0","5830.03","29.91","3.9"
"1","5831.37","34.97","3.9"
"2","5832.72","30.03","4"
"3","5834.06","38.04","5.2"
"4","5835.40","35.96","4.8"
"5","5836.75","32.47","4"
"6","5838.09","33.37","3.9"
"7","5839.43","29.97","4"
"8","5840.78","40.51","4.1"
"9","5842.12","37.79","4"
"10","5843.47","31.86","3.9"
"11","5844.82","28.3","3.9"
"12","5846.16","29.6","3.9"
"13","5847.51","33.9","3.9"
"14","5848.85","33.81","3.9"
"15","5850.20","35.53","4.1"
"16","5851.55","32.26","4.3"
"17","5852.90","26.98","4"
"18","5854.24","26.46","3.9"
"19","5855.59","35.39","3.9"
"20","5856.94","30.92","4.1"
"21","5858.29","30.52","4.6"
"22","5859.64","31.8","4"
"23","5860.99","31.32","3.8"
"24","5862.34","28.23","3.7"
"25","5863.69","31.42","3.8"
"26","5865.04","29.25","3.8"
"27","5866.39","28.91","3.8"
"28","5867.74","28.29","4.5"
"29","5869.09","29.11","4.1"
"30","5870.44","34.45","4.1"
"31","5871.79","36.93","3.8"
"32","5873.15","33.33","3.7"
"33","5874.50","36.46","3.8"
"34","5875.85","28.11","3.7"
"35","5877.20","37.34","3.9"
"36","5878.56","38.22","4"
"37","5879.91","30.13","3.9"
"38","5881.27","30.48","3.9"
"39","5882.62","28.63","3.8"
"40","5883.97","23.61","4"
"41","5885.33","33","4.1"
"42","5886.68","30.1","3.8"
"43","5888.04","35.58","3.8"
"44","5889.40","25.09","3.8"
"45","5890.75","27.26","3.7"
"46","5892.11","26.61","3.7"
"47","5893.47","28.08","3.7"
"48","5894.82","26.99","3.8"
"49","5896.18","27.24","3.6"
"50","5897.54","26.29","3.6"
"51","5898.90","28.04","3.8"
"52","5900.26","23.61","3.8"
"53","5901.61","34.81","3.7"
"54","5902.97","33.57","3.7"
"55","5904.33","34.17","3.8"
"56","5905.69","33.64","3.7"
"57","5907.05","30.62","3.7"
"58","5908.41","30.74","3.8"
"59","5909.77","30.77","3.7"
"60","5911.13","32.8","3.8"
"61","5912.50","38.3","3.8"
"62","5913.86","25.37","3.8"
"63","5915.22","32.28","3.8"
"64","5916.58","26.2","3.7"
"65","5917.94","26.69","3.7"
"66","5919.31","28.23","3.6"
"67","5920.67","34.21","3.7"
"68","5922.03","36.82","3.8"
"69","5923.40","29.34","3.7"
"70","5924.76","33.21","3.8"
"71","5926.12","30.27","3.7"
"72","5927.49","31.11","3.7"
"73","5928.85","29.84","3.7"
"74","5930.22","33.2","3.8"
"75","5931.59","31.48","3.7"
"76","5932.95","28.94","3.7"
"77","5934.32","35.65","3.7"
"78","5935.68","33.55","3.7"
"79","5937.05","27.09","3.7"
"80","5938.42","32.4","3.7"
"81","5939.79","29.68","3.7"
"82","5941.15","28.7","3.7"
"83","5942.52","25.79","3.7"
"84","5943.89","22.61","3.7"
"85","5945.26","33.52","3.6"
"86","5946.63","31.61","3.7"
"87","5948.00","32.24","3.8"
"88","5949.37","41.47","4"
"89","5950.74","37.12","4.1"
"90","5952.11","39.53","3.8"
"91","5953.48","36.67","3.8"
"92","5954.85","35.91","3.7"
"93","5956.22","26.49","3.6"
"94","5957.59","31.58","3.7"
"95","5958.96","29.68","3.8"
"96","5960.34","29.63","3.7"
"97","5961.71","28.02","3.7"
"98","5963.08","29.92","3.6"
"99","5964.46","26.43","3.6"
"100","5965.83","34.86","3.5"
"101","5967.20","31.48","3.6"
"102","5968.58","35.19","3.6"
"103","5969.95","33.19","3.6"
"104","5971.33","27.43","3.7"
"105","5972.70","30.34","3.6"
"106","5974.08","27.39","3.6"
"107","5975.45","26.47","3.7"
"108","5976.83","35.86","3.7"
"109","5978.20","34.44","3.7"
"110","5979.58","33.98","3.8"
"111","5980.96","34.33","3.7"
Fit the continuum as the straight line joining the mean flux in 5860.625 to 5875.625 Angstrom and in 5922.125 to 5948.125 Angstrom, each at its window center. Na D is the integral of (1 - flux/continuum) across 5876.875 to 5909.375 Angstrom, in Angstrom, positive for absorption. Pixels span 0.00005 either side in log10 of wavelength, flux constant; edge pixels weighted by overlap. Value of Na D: 1.15 Angstrom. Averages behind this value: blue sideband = 31.5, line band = 30.1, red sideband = 30.6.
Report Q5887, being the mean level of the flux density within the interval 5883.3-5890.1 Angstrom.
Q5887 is 29.5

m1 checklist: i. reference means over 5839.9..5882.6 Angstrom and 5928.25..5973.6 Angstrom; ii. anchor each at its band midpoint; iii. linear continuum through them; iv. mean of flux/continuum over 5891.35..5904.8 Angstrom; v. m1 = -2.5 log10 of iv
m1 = 0.11 mag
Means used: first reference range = 32.1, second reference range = 31.5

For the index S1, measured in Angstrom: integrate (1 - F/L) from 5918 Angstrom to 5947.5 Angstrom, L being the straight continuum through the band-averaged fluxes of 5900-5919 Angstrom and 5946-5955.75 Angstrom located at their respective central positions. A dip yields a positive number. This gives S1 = 2.7 Angstrom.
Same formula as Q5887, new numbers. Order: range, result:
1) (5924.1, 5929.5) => 31.1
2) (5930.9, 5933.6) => 30.2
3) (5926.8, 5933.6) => 30.9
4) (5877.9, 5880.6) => 34.1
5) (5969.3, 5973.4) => 30.3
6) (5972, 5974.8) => 28.9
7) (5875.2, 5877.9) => 32.8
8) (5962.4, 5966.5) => 30.4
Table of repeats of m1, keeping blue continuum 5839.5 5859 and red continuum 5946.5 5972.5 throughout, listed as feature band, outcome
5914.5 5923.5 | 0.06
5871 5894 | 0.04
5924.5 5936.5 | 0.02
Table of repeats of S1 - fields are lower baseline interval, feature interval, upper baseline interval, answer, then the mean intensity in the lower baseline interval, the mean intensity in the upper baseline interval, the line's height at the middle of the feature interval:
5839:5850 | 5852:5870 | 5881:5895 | 0.9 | 33.4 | 28.7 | 31.6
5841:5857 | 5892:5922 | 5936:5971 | 1.6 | 32.2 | 31.6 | 31.9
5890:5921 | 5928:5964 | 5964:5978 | -1.2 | 29.8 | 31.1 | 30.6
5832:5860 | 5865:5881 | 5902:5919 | -0.3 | 32.6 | 31.2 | 32.1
